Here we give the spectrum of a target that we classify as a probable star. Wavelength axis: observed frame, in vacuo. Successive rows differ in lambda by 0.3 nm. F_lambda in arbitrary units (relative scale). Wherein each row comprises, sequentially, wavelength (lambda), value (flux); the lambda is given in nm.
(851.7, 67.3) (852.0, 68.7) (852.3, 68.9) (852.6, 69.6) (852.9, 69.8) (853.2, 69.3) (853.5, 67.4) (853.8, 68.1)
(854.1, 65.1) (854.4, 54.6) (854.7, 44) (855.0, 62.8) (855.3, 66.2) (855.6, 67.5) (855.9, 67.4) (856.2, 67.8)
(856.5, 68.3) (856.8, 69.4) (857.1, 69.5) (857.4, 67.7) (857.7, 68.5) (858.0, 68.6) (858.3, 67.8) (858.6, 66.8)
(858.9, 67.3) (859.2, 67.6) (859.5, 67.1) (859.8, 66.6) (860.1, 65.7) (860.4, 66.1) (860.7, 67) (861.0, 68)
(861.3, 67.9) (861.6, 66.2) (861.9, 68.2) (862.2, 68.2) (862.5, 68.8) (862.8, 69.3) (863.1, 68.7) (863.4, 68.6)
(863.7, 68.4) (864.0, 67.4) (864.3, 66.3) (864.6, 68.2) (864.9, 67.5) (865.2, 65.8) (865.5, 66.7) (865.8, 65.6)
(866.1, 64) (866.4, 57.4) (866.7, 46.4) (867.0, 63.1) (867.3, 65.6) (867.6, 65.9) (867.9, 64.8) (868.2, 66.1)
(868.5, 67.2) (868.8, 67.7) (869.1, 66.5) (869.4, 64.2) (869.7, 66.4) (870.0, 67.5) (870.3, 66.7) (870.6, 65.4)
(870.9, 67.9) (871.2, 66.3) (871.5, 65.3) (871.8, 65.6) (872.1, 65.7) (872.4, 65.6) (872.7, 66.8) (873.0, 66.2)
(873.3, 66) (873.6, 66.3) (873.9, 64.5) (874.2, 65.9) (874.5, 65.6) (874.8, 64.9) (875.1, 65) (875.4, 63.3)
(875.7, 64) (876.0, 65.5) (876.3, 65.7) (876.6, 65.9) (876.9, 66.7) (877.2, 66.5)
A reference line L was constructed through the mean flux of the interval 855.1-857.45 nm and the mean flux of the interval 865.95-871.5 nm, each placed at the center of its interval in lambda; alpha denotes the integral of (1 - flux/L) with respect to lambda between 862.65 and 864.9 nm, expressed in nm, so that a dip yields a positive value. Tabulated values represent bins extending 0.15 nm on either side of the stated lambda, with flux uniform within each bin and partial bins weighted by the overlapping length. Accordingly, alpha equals -0.08 nm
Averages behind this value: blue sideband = 67.9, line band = 68.1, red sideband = 64.4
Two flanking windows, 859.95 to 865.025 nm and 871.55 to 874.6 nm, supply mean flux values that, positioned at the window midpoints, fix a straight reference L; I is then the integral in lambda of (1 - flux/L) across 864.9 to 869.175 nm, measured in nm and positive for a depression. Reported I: 0.193 nm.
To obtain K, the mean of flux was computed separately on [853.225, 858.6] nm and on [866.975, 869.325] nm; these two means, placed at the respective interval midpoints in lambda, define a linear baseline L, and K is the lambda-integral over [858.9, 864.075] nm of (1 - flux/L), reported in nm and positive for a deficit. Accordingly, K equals -0.153 nm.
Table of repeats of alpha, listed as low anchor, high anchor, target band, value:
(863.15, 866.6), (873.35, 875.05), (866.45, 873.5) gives 0.06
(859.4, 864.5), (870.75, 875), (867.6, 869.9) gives 0.01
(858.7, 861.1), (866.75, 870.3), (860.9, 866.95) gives 0.04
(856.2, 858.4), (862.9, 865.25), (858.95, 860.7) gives 0.04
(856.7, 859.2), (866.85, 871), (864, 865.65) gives 0.00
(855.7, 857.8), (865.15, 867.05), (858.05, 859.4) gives -0.01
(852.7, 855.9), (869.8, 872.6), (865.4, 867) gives 0.13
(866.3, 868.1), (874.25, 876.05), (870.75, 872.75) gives -0.10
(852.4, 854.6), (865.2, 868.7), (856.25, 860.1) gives -0.17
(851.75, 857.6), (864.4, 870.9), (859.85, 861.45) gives -0.04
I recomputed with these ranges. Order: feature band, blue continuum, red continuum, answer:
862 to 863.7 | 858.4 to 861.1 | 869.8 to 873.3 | -0.05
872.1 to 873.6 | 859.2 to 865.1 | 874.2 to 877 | -0.01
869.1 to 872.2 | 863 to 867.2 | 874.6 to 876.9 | -0.06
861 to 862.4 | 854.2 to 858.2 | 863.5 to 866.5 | -0.05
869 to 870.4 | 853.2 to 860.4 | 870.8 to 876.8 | -0.01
